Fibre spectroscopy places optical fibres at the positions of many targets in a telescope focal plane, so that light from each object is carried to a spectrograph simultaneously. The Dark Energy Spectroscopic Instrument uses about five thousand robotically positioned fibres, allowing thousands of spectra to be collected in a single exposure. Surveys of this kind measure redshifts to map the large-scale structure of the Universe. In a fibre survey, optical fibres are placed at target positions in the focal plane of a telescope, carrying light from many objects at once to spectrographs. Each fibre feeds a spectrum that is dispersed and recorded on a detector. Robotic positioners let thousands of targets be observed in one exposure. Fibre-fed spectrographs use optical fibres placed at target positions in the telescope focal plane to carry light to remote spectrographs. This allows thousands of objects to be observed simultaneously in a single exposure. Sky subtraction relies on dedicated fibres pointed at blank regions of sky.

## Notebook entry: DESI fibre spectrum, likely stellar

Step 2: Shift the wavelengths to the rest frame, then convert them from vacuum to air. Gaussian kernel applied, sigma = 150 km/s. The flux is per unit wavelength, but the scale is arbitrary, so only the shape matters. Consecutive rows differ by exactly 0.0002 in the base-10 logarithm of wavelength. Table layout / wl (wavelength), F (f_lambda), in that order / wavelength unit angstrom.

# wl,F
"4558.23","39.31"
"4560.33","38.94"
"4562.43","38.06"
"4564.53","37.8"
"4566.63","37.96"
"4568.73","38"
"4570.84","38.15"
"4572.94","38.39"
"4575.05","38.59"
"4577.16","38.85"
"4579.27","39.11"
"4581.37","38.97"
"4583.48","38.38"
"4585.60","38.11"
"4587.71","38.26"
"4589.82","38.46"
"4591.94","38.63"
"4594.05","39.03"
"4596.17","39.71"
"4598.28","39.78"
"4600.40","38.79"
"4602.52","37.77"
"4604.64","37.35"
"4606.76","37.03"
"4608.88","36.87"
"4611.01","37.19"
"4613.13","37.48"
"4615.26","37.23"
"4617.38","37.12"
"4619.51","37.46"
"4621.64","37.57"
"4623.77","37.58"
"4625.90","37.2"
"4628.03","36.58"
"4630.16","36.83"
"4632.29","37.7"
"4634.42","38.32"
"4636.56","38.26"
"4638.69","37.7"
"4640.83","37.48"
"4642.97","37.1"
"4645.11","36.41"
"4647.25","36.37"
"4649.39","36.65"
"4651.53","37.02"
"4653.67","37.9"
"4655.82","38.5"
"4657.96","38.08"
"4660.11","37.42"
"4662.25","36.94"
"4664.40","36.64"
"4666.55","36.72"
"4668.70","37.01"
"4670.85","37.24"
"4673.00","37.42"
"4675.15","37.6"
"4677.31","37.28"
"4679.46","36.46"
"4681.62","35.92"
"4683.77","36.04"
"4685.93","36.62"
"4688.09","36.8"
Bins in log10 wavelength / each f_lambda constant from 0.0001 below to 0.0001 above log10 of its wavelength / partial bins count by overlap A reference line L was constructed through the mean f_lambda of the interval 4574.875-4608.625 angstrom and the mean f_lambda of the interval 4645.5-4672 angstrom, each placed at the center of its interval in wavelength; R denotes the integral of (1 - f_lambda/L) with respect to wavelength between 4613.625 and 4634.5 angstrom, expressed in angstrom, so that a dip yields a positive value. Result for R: 0.3 angstrom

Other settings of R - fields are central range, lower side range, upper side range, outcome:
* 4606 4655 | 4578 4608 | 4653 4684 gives 0.7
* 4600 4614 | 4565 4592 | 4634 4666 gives 0.2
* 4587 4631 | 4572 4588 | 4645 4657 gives 0.3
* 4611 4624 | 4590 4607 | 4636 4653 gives 0.2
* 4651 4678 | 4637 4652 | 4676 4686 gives -0.5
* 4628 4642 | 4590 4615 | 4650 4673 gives 0.0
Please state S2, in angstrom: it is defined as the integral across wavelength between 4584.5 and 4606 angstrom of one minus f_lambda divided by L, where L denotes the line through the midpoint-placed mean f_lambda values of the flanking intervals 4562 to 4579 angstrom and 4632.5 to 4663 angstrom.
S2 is -0.32 angstrom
